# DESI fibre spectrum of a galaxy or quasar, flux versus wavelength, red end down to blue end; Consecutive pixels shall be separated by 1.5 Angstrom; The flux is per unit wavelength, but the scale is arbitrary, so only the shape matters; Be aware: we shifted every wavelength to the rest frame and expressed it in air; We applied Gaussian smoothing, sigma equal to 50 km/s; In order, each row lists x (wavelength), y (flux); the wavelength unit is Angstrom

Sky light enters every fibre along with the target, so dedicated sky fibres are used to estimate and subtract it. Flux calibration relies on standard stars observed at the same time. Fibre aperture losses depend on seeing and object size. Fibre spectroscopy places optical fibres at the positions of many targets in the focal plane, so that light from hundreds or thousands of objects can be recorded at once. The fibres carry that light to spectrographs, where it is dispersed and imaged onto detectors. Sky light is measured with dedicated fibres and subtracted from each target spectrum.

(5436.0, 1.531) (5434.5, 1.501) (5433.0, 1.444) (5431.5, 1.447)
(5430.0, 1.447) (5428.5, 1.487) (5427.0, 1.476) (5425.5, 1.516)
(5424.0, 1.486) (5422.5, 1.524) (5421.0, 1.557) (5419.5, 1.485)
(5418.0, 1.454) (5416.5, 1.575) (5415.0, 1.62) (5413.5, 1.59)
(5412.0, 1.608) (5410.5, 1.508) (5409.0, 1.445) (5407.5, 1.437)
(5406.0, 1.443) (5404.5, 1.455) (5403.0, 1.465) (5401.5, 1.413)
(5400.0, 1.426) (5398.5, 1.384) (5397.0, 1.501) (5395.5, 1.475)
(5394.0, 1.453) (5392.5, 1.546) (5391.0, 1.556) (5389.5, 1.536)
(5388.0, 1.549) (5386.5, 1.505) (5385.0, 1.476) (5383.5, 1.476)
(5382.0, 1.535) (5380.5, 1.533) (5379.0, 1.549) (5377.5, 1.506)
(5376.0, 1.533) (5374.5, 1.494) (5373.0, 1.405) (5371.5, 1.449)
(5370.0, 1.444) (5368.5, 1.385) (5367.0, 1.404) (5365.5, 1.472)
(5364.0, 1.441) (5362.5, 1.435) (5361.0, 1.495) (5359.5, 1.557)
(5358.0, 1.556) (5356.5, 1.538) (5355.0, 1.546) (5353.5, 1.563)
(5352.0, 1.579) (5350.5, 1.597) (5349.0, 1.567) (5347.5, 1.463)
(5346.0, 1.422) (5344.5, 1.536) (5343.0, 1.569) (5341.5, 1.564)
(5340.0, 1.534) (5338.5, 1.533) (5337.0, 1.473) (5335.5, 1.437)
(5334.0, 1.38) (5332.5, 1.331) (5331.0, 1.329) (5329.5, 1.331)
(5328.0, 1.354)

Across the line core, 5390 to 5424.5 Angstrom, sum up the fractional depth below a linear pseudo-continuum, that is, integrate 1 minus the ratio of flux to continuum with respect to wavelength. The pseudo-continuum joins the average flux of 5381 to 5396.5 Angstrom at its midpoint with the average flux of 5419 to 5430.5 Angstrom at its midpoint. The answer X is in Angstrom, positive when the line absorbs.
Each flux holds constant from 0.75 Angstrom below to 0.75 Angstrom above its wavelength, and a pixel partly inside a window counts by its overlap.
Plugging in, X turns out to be 0.2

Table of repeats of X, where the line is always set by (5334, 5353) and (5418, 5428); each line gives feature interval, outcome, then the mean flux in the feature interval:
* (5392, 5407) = 0.5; 1.45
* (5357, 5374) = 0.6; 1.46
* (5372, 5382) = 0.0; 1.5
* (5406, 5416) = -0.2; 1.53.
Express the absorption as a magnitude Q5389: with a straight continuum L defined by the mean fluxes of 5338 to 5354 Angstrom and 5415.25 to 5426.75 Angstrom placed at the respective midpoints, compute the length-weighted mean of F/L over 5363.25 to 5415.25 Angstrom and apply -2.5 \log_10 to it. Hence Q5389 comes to 0.03 mag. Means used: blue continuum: 1.54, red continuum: 1.52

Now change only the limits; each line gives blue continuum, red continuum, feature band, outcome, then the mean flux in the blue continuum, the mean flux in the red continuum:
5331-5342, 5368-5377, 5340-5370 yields -0.040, 1.45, 1.46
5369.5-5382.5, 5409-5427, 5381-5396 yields -0.004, 1.49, 1.53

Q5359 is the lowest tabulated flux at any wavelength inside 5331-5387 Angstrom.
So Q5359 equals 1.329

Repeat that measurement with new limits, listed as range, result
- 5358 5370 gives 1.385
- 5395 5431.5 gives 1.384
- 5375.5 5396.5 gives 1.453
